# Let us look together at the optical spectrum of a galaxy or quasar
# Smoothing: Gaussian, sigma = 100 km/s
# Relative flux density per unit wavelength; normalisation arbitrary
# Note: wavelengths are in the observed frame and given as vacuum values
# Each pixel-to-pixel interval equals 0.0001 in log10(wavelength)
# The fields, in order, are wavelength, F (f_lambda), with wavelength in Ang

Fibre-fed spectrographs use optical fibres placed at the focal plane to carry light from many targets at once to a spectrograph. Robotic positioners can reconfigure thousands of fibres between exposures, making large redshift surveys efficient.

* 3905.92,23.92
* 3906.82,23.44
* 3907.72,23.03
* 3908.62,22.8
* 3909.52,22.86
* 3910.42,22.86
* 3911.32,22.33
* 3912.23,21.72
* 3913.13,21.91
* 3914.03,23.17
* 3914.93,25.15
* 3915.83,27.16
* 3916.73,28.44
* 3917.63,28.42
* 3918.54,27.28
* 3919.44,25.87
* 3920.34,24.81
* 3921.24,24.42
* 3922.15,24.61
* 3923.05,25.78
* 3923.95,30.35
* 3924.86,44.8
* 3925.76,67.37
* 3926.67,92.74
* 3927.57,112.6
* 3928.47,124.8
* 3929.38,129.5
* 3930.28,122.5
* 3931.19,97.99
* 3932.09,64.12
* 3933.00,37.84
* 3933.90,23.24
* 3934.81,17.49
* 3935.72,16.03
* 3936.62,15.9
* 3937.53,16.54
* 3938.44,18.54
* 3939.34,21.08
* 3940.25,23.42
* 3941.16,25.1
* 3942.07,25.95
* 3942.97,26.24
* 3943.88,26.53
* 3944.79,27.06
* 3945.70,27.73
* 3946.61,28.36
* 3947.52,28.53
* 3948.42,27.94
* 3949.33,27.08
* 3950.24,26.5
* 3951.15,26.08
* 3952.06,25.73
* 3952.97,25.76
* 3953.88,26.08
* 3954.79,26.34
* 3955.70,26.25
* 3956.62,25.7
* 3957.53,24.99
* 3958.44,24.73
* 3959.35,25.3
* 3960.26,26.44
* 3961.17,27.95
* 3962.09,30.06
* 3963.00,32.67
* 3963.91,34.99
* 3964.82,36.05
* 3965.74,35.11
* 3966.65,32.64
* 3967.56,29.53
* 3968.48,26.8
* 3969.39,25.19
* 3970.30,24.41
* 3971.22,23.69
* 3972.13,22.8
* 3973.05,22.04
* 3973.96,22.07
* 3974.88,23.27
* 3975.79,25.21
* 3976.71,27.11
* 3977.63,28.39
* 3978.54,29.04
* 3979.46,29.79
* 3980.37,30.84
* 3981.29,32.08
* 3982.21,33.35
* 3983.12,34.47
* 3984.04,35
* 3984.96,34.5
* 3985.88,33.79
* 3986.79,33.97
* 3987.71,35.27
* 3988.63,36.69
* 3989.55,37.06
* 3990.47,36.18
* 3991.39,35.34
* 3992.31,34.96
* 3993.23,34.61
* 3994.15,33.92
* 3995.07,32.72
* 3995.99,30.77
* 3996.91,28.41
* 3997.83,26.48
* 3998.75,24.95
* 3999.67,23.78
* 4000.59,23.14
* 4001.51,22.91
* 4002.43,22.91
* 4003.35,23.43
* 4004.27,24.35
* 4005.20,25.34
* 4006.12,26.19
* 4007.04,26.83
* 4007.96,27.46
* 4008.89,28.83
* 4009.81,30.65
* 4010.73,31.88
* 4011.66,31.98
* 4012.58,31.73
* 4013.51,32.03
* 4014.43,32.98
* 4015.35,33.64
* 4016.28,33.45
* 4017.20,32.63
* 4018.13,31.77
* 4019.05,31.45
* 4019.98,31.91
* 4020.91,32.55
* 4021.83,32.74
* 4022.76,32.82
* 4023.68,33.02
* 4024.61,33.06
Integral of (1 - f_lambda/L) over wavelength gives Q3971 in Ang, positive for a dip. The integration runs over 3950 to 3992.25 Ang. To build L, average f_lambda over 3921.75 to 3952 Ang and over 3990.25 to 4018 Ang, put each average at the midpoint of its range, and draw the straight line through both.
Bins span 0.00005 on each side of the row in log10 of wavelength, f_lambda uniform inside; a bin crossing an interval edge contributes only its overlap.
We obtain 7.8 Ang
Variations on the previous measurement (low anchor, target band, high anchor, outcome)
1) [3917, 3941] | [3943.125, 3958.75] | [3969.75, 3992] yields 5.36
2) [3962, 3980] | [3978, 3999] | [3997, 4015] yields -3.92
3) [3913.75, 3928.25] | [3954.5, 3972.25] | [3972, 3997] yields 3.28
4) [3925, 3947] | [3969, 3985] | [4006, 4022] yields 4.79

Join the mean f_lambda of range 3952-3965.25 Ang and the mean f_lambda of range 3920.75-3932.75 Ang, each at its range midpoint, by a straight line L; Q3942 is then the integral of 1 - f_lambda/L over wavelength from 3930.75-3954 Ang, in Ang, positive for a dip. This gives 10.0 Ang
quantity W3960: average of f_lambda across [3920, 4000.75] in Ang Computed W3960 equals 34.7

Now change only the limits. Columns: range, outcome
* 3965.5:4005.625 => 29.3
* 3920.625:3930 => 68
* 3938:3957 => 25.8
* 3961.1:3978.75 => 27.9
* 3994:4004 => 26.4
